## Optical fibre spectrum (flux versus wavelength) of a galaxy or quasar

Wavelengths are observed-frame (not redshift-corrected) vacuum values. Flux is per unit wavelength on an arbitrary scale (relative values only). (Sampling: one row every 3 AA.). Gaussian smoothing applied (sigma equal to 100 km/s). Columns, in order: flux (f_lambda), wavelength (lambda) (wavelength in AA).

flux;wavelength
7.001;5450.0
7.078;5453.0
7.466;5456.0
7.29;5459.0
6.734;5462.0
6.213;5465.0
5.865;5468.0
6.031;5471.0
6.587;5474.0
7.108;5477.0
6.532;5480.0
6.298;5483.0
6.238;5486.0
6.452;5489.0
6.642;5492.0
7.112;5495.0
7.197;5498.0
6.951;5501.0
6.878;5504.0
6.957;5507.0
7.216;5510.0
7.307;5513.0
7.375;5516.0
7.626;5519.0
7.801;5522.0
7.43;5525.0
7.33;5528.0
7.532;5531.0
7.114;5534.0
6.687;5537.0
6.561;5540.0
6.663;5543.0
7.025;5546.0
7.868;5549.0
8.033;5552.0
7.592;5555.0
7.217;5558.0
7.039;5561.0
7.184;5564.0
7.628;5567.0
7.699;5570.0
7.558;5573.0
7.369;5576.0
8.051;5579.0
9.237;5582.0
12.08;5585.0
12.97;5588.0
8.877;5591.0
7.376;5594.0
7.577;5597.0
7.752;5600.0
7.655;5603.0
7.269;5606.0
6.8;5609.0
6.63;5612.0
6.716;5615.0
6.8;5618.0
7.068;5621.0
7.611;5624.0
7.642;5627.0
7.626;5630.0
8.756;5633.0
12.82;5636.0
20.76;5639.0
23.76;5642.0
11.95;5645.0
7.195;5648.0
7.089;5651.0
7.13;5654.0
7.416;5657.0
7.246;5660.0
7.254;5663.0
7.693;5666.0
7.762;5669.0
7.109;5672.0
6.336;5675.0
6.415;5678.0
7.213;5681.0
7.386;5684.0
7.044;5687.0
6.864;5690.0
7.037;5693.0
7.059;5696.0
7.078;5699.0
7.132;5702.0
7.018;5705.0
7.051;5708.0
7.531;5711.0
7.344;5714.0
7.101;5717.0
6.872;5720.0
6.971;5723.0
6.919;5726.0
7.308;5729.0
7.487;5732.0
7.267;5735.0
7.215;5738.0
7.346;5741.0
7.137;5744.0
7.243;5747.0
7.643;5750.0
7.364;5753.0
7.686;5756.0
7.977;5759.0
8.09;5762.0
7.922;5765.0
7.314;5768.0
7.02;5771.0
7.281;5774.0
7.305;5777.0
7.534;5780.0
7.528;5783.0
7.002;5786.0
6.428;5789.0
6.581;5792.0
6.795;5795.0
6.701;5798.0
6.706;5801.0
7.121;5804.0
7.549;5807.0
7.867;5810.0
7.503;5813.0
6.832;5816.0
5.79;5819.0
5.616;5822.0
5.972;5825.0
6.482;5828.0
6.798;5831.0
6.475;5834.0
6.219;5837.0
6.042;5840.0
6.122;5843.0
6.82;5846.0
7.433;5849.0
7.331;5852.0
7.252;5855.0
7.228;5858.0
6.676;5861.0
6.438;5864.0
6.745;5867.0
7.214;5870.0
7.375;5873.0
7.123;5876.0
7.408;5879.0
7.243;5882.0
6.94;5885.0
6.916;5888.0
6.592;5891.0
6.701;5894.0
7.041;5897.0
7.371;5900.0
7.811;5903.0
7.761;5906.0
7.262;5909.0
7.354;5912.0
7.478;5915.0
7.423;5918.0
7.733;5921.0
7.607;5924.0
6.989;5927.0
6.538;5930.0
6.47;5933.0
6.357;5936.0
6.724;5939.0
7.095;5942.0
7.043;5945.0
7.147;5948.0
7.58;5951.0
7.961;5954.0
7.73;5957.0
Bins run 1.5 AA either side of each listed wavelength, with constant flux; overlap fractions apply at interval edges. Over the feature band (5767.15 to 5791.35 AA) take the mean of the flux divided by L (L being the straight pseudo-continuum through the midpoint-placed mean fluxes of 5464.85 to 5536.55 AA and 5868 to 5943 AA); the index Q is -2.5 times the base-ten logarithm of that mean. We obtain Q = -0.01 mag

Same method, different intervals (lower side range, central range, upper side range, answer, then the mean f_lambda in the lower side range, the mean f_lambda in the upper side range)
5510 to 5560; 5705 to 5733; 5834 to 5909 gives 0.00 mag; 7.32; 6.99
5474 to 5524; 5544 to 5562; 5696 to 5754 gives -0.06 mag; 6.97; 7.21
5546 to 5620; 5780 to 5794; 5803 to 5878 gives 0.01 mag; 7.93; 6.8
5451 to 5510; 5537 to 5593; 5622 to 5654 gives 0.14 mag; 6.73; 11.2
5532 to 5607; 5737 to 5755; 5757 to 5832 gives -0.02 mag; 7.92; 7.03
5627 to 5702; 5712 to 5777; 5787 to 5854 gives 0.05 mag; 8.86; 6.7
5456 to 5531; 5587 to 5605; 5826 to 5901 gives -0.23 mag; 6.91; 6.87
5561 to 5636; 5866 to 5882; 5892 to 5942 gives 0.01 mag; 8.07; 7.16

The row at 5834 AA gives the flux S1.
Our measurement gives 6.475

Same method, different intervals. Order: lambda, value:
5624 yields 7.611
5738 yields 7.215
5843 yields 6.122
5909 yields 7.262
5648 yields 7.195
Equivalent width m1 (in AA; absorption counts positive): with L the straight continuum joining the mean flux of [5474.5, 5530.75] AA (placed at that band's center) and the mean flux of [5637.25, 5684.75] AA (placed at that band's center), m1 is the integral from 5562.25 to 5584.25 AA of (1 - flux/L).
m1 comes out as 0.4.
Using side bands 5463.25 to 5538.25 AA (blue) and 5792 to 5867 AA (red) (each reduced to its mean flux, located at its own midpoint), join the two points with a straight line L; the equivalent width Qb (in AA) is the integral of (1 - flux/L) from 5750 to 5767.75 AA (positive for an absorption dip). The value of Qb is -2.59 AA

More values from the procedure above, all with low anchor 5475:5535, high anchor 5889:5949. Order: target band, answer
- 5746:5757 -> -0.6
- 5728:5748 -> -0.6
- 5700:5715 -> -0.3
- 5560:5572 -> -0.6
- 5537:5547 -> 0.5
